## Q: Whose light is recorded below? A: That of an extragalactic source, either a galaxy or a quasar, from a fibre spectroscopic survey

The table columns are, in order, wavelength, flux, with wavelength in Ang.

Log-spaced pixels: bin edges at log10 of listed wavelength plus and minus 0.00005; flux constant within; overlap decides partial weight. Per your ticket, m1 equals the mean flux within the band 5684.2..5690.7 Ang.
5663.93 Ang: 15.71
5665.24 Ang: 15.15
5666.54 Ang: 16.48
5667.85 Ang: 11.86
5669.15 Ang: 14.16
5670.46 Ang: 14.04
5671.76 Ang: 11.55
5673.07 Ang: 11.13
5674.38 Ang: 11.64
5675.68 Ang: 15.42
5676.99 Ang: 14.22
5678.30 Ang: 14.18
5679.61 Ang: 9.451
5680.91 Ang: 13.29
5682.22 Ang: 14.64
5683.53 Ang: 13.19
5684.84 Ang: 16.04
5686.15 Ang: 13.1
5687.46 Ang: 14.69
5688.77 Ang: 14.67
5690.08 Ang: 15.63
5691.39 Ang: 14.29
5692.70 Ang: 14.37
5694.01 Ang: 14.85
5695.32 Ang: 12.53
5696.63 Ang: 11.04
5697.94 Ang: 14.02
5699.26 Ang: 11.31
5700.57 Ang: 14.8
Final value 14.8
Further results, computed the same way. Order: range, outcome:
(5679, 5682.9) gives 12.5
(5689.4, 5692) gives 15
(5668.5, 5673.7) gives 12.7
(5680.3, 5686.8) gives 14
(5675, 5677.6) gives 14.8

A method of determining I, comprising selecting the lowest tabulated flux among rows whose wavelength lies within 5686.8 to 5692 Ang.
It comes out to 14.29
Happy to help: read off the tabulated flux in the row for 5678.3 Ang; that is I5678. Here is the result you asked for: 14.18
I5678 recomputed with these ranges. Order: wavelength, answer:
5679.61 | 9.451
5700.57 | 14.8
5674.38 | 11.64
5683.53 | 13.19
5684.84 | 16.04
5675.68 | 15.42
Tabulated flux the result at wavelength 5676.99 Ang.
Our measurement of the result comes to 14.22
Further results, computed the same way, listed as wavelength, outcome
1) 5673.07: 11.13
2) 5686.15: 13.1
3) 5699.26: 11.31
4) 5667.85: 11.86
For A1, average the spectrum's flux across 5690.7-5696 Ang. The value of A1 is 14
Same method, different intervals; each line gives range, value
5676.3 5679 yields 14.1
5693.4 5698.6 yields 13.1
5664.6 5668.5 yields 14.5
